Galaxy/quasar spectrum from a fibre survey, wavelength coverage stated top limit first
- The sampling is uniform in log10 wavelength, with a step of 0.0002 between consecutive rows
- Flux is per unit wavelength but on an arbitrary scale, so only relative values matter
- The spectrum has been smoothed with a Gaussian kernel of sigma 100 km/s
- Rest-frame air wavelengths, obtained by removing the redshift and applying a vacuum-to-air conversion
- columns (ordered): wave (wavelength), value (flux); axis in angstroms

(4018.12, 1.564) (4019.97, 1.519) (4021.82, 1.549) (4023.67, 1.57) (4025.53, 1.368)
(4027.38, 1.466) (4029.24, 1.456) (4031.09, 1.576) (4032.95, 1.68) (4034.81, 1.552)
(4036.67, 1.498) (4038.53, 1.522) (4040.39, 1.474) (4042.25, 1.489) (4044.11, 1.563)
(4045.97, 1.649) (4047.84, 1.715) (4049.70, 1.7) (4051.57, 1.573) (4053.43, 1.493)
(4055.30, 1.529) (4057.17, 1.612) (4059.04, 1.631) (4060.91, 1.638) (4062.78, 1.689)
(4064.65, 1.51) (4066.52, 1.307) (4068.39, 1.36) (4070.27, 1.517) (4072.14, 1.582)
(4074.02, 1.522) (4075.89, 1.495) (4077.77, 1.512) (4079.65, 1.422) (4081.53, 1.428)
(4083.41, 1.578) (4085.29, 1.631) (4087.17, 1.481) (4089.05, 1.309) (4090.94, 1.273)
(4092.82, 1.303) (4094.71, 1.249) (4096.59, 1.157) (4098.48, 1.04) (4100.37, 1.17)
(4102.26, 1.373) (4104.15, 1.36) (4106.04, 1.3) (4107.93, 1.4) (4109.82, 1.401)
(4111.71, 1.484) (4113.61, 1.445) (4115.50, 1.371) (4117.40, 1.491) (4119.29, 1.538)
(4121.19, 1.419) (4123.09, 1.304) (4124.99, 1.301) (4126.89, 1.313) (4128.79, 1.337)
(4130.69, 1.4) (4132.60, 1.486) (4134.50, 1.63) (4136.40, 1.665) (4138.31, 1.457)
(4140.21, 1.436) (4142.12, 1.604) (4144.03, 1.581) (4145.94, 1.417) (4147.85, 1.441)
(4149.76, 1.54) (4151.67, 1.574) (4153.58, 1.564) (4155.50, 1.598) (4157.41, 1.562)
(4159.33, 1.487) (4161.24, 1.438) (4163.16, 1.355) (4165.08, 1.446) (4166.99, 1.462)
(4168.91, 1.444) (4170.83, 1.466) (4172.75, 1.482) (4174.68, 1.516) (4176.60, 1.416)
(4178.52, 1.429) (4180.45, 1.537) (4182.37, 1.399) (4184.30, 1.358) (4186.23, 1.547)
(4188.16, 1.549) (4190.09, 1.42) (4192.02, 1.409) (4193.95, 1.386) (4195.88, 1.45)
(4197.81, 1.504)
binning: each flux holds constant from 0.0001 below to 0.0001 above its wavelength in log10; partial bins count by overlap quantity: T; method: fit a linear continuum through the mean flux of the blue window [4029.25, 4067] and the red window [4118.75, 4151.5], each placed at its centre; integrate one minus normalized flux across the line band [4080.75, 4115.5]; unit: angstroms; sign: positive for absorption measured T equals 3.6 angstroms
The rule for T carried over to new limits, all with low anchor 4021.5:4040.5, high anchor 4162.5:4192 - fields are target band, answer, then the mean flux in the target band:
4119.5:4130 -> 0.9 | 1.35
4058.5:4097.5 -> 1.1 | 1.46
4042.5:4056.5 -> -0.8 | 1.6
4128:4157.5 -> -1.0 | 1.52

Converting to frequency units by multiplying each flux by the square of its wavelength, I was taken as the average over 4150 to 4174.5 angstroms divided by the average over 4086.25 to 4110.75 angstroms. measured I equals 1.19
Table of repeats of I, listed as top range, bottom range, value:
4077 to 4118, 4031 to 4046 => 0.91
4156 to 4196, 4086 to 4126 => 1.12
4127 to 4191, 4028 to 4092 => 1.02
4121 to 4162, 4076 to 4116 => 1.11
